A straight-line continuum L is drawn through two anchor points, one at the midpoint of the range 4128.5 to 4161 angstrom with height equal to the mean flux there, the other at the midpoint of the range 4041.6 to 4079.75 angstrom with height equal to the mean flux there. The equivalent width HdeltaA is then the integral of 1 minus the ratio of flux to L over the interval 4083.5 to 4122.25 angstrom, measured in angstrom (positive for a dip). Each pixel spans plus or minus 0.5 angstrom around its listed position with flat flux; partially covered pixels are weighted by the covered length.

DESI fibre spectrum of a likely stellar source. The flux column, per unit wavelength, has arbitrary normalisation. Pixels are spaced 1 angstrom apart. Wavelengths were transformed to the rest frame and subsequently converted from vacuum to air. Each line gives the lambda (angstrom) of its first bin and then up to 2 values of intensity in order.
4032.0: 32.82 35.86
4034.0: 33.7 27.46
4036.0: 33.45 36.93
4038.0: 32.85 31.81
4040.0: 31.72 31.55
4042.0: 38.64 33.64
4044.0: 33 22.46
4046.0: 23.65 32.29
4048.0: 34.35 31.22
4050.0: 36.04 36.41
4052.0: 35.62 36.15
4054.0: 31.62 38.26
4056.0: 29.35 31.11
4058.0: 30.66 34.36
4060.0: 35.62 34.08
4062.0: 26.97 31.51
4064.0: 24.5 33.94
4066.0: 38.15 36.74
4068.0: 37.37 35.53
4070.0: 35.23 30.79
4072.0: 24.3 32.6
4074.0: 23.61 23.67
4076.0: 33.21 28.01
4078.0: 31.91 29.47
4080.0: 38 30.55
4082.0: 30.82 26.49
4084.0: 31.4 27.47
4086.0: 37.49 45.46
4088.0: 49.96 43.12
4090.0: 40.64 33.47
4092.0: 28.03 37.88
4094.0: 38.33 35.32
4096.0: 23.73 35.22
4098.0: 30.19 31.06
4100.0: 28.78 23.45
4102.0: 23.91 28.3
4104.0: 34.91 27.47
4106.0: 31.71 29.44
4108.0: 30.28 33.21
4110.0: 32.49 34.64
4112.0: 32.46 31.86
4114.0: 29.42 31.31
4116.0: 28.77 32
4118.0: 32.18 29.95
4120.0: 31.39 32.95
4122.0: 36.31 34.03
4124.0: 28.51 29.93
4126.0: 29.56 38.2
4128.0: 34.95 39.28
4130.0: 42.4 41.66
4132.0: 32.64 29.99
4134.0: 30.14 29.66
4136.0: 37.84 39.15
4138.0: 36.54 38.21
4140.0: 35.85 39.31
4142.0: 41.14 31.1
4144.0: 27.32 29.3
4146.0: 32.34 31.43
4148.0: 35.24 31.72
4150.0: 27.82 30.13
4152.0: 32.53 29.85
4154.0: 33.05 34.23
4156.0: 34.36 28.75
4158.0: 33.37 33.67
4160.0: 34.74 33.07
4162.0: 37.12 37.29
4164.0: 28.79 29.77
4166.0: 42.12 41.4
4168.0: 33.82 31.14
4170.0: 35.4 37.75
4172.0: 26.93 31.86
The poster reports 0.3 angstrom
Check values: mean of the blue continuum 32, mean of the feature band 32.7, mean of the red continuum 33.9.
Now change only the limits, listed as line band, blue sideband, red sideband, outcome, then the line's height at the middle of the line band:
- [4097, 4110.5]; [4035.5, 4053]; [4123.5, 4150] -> 1.6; 33.7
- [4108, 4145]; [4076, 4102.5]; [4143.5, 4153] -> -2.4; 31.7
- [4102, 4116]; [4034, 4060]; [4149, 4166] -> 0.7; 32.7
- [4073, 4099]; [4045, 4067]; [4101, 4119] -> -1.5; 31.5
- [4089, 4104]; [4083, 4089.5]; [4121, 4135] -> 2.2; 37.2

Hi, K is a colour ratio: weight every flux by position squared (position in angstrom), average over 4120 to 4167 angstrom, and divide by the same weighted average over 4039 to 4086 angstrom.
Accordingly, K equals 1.1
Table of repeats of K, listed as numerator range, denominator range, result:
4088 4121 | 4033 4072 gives 1.00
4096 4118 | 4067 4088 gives 0.96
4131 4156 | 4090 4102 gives 1.09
